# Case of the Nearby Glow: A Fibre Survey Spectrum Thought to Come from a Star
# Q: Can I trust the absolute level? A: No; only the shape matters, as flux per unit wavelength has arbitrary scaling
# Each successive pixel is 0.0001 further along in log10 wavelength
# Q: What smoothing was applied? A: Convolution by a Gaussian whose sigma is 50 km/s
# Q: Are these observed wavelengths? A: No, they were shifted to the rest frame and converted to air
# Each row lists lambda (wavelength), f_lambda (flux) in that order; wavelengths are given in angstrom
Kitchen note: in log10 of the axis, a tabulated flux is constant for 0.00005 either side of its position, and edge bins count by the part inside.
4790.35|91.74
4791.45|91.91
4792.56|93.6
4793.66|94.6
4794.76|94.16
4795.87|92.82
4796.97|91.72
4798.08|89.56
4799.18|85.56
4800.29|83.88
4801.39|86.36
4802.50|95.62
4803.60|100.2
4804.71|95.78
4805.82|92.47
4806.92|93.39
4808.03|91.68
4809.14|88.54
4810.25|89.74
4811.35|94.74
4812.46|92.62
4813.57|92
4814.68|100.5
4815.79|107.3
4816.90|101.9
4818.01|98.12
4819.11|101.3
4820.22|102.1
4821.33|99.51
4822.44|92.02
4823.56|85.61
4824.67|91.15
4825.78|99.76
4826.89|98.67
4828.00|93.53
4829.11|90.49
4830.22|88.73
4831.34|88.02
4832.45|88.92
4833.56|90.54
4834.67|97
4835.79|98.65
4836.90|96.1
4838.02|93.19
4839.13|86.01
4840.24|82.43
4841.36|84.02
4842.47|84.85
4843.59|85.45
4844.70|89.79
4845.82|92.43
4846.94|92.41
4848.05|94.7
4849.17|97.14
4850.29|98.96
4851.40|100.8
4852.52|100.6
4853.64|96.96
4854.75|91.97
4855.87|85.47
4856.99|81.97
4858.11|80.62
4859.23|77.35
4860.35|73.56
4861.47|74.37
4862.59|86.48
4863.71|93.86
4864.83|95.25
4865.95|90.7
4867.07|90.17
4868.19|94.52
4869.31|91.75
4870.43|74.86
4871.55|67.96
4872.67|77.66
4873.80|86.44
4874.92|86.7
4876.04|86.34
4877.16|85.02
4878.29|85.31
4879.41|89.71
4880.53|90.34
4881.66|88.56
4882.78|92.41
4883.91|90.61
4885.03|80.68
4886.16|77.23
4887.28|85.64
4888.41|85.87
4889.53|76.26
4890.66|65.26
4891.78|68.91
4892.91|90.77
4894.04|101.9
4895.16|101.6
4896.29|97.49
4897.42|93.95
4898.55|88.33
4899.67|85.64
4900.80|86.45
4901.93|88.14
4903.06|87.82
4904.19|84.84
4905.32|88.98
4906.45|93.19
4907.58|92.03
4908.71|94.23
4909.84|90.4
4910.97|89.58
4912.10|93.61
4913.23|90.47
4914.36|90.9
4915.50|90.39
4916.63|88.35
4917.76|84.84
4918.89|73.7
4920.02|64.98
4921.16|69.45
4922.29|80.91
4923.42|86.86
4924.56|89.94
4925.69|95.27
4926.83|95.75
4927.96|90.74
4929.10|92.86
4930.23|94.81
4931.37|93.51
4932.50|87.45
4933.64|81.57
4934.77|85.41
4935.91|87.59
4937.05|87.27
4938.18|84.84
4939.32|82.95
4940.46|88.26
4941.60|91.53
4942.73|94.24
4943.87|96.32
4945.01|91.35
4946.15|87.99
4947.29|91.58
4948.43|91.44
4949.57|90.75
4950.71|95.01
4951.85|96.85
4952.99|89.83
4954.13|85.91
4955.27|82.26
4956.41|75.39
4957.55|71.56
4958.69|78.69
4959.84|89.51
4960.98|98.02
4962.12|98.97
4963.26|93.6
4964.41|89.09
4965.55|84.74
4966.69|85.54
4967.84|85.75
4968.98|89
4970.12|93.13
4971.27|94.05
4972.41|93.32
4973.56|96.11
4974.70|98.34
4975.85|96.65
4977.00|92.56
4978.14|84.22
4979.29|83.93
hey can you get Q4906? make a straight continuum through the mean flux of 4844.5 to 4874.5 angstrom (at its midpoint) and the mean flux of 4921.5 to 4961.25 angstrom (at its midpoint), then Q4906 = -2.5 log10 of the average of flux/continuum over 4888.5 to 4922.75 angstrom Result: 0.02 mag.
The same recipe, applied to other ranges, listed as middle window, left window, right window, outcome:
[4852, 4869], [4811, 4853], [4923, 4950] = 0.06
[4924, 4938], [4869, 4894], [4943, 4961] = -0.04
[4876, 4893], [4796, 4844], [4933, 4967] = 0.09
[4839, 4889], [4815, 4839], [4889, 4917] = 0.06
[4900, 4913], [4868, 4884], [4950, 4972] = -0.04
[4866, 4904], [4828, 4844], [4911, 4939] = 0.02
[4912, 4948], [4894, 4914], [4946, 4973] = 0.03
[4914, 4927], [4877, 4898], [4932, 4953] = 0.06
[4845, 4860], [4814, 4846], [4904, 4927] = 0.00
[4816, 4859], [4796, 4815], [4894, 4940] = -0.02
